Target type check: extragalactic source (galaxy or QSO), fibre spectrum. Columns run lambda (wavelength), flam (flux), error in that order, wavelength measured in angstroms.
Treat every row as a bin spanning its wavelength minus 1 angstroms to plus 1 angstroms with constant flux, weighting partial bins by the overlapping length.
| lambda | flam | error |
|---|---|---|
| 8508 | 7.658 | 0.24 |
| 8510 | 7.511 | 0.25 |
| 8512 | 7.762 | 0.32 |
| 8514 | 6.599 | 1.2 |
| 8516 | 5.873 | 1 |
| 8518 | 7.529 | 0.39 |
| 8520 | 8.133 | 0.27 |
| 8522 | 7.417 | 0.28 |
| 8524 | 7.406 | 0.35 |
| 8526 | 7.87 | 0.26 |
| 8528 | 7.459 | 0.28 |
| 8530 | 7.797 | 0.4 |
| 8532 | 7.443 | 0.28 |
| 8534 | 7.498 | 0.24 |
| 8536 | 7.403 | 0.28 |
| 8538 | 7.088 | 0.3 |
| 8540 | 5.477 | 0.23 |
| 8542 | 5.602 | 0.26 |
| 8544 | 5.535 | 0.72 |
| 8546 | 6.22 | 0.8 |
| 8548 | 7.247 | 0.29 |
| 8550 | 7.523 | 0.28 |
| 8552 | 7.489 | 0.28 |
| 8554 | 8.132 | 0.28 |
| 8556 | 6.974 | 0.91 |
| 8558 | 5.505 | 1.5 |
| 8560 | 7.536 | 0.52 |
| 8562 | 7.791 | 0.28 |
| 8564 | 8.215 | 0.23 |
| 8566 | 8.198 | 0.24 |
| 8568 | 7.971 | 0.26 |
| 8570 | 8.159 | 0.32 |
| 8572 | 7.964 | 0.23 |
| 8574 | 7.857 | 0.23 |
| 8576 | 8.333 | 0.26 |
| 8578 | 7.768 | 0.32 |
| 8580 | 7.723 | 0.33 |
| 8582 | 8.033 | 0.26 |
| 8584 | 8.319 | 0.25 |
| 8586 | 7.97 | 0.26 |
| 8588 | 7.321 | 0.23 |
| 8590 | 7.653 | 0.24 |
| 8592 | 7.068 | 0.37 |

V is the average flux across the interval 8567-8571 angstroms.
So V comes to 8.07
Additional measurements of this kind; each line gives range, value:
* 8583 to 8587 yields 8.14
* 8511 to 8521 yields 7.18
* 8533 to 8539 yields 7.33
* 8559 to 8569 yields 7.94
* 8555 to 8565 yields 7.2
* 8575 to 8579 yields 8.05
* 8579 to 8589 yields 7.87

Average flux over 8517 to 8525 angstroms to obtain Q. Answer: 7.62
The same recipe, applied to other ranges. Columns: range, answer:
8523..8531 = 7.63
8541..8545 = 5.57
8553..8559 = 6.87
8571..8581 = 7.93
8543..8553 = 6.8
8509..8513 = 7.64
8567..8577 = 8.06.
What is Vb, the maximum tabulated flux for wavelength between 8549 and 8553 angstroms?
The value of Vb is 7.523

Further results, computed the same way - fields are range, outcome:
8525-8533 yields 7.87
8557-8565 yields 8.215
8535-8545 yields 7.403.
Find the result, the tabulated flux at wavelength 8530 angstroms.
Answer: 7.797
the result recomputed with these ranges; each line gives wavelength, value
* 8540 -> 5.477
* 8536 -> 7.403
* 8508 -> 7.658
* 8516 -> 5.873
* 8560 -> 7.536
